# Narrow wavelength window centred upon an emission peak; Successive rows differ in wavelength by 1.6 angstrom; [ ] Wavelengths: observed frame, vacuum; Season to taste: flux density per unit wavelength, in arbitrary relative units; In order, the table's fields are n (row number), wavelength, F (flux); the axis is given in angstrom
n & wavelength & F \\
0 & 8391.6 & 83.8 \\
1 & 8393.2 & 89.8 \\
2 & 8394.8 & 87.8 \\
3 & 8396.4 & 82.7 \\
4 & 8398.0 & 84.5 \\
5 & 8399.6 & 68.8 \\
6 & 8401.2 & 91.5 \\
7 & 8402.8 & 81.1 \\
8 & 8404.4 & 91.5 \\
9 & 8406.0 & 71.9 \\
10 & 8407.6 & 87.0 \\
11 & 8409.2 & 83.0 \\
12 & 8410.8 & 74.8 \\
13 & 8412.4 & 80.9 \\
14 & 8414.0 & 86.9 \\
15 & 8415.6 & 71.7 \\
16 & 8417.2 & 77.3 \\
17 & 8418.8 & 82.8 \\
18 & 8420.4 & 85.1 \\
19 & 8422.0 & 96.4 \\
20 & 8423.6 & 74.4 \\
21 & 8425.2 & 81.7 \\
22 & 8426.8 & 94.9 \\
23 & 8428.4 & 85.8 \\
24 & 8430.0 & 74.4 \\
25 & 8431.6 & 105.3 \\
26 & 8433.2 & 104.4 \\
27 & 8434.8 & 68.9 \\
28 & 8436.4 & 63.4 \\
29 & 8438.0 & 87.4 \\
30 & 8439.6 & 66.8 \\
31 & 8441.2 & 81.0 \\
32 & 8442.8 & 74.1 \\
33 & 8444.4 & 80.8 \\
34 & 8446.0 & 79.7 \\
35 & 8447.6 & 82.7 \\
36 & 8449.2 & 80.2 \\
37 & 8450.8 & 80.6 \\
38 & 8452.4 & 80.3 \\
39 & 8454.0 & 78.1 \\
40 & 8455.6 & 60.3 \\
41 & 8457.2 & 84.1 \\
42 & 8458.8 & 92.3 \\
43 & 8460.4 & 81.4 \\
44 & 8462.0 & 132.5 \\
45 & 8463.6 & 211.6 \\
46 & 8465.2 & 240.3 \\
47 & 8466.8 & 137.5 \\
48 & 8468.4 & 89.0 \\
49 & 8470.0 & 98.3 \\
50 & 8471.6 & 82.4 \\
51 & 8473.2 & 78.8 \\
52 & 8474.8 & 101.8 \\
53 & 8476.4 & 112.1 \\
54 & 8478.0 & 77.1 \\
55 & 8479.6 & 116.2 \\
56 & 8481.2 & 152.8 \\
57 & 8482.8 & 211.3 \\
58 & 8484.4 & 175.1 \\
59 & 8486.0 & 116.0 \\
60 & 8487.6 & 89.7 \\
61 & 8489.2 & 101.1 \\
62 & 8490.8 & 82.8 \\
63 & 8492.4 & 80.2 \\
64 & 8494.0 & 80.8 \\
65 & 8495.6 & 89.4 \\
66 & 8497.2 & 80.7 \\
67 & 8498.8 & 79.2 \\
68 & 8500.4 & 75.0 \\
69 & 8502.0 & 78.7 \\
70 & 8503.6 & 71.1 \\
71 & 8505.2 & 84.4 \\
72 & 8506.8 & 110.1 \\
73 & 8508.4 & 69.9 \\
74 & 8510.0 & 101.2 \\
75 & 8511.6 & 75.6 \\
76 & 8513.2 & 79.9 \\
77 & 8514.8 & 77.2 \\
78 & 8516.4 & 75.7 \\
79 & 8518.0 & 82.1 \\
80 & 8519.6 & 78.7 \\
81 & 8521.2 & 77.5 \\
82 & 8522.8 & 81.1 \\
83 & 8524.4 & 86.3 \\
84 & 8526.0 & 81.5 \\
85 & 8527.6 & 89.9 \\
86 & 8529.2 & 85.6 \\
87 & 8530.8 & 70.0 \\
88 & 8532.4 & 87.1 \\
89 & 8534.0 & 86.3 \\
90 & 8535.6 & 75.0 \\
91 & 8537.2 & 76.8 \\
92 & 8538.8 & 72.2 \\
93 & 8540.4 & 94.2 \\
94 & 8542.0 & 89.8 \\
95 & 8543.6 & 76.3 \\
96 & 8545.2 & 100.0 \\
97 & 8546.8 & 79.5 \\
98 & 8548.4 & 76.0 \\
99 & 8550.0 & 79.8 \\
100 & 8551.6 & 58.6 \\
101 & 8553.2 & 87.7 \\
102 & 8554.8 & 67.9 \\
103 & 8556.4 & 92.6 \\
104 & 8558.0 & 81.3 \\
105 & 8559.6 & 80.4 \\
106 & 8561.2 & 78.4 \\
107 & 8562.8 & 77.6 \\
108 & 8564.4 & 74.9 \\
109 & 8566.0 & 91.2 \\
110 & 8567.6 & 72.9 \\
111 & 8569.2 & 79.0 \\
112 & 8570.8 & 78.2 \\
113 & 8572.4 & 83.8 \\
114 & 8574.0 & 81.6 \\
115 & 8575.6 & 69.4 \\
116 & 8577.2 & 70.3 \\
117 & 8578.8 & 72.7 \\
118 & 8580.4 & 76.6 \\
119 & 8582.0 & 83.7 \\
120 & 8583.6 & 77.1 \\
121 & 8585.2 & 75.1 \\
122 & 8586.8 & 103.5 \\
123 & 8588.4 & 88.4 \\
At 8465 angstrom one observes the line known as [S II] 6716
